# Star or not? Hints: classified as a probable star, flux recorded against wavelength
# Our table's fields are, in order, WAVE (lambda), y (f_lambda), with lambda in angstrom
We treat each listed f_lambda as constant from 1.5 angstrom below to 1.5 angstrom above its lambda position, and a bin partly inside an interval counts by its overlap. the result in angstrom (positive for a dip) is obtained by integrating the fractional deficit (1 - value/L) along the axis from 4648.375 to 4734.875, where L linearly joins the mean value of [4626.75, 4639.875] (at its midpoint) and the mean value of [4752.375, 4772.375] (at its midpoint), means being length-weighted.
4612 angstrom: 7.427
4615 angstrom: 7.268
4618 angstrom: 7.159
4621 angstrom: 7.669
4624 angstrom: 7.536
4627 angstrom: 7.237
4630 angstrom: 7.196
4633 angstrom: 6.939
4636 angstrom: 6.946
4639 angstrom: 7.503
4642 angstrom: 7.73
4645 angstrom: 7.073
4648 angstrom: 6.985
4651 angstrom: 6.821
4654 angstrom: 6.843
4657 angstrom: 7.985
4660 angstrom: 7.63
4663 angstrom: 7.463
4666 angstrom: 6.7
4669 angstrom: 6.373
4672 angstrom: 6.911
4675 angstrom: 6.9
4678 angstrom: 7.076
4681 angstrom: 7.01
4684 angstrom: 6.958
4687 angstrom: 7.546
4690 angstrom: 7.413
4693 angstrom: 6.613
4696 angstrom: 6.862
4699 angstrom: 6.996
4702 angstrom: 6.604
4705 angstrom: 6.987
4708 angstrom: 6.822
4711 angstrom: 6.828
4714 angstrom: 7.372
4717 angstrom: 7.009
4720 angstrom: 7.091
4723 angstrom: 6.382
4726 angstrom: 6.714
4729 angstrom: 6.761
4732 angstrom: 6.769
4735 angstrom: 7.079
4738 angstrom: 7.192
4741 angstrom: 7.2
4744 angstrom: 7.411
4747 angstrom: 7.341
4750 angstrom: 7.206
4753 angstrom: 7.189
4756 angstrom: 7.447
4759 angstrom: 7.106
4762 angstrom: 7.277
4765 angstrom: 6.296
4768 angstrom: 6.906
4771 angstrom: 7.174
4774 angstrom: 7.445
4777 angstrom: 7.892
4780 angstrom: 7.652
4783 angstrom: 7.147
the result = 1.44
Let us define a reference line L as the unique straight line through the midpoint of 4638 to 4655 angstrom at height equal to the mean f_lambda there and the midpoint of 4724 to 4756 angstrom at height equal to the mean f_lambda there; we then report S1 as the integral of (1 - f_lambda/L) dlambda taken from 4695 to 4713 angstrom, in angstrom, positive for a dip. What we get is 0.6 angstrom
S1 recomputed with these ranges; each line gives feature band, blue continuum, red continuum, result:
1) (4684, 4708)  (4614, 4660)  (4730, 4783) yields 0.8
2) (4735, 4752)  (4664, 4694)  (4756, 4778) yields -0.3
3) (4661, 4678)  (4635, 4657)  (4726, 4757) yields 0.6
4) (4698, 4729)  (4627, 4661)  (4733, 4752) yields 1.5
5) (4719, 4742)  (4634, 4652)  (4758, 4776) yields 0.7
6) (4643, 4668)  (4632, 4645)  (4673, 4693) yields 0.1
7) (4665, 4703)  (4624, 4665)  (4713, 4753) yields 1.3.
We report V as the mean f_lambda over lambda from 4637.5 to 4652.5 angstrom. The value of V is 7.22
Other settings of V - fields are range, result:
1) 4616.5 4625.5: 7.45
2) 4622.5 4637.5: 7.17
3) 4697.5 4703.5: 6.8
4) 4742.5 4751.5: 7.32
